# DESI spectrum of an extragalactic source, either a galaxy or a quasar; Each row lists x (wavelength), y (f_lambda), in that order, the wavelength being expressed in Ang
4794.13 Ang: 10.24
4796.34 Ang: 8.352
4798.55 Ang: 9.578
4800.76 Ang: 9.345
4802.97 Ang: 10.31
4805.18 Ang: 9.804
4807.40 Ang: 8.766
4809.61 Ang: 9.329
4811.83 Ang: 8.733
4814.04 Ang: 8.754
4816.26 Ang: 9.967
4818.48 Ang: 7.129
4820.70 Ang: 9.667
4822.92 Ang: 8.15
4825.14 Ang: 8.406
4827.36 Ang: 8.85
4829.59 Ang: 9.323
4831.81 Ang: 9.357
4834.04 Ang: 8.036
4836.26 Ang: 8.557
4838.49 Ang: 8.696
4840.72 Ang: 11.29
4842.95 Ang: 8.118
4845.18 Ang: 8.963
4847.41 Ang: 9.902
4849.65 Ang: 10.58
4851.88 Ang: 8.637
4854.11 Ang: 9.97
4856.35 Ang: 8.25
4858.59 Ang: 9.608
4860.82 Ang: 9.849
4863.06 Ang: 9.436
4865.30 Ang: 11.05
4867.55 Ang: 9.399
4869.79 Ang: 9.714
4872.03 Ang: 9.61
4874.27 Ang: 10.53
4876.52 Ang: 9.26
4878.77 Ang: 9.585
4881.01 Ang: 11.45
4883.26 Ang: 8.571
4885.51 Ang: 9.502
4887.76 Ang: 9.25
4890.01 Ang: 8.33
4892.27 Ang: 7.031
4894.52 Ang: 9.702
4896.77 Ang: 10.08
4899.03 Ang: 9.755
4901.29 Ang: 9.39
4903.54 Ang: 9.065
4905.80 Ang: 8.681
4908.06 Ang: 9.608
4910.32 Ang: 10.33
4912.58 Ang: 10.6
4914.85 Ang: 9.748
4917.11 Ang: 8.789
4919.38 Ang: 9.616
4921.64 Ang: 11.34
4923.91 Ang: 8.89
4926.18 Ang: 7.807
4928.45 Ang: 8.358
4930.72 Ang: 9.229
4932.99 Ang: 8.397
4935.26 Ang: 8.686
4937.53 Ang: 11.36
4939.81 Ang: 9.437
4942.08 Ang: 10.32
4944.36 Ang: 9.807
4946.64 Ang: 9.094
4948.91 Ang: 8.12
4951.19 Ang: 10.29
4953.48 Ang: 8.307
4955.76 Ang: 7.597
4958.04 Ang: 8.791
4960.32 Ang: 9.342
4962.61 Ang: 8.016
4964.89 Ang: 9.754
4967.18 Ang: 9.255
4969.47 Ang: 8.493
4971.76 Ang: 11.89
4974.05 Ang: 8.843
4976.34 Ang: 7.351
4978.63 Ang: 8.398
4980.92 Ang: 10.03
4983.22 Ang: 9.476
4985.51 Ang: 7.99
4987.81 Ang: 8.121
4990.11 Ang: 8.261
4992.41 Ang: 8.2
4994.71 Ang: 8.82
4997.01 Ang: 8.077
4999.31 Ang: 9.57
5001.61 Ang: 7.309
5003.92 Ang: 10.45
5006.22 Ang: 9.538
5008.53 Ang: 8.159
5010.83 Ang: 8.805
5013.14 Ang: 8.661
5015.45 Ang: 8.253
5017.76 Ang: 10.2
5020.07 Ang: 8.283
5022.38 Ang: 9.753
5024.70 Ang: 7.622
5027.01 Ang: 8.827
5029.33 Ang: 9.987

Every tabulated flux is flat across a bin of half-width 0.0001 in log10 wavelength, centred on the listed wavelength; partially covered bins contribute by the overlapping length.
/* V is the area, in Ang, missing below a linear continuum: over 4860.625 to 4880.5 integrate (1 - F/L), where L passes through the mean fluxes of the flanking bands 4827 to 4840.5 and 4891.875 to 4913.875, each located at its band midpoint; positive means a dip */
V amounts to -1.34 Ang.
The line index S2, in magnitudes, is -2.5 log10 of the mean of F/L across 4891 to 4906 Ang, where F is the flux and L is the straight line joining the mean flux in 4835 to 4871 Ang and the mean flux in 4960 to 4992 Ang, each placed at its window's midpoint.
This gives 0.02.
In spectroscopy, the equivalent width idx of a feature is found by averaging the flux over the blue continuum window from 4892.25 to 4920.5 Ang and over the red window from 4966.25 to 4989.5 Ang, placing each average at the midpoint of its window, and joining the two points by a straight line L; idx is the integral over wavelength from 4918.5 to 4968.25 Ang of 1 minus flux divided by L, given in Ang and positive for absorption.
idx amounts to 0.3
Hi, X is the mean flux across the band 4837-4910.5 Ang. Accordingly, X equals 9.47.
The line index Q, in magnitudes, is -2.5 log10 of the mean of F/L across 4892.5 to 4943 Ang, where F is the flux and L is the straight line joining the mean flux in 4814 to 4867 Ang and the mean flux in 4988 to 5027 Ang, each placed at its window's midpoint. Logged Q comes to -0.056 mag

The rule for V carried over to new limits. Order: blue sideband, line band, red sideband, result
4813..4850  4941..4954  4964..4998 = -0.69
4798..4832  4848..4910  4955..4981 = -3.18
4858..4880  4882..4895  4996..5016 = 1.29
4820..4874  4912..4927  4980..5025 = -0.76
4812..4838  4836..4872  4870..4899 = -1.77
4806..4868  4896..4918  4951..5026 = -1.45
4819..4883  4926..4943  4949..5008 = -0.40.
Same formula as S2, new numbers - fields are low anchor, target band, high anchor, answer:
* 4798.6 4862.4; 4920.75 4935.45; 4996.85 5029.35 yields 0.01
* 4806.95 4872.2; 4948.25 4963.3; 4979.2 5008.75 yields 0.03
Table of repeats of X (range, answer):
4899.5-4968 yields 9.27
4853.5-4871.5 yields 9.65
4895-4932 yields 9.45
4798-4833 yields 9.08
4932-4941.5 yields 9.54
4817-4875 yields 9.27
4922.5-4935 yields 8.61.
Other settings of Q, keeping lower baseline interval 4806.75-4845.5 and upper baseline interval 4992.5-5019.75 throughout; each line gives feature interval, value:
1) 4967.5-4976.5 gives -0.06 mag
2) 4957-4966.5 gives -0.02 mag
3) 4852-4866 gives -0.08 mag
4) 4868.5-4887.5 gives -0.10 mag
